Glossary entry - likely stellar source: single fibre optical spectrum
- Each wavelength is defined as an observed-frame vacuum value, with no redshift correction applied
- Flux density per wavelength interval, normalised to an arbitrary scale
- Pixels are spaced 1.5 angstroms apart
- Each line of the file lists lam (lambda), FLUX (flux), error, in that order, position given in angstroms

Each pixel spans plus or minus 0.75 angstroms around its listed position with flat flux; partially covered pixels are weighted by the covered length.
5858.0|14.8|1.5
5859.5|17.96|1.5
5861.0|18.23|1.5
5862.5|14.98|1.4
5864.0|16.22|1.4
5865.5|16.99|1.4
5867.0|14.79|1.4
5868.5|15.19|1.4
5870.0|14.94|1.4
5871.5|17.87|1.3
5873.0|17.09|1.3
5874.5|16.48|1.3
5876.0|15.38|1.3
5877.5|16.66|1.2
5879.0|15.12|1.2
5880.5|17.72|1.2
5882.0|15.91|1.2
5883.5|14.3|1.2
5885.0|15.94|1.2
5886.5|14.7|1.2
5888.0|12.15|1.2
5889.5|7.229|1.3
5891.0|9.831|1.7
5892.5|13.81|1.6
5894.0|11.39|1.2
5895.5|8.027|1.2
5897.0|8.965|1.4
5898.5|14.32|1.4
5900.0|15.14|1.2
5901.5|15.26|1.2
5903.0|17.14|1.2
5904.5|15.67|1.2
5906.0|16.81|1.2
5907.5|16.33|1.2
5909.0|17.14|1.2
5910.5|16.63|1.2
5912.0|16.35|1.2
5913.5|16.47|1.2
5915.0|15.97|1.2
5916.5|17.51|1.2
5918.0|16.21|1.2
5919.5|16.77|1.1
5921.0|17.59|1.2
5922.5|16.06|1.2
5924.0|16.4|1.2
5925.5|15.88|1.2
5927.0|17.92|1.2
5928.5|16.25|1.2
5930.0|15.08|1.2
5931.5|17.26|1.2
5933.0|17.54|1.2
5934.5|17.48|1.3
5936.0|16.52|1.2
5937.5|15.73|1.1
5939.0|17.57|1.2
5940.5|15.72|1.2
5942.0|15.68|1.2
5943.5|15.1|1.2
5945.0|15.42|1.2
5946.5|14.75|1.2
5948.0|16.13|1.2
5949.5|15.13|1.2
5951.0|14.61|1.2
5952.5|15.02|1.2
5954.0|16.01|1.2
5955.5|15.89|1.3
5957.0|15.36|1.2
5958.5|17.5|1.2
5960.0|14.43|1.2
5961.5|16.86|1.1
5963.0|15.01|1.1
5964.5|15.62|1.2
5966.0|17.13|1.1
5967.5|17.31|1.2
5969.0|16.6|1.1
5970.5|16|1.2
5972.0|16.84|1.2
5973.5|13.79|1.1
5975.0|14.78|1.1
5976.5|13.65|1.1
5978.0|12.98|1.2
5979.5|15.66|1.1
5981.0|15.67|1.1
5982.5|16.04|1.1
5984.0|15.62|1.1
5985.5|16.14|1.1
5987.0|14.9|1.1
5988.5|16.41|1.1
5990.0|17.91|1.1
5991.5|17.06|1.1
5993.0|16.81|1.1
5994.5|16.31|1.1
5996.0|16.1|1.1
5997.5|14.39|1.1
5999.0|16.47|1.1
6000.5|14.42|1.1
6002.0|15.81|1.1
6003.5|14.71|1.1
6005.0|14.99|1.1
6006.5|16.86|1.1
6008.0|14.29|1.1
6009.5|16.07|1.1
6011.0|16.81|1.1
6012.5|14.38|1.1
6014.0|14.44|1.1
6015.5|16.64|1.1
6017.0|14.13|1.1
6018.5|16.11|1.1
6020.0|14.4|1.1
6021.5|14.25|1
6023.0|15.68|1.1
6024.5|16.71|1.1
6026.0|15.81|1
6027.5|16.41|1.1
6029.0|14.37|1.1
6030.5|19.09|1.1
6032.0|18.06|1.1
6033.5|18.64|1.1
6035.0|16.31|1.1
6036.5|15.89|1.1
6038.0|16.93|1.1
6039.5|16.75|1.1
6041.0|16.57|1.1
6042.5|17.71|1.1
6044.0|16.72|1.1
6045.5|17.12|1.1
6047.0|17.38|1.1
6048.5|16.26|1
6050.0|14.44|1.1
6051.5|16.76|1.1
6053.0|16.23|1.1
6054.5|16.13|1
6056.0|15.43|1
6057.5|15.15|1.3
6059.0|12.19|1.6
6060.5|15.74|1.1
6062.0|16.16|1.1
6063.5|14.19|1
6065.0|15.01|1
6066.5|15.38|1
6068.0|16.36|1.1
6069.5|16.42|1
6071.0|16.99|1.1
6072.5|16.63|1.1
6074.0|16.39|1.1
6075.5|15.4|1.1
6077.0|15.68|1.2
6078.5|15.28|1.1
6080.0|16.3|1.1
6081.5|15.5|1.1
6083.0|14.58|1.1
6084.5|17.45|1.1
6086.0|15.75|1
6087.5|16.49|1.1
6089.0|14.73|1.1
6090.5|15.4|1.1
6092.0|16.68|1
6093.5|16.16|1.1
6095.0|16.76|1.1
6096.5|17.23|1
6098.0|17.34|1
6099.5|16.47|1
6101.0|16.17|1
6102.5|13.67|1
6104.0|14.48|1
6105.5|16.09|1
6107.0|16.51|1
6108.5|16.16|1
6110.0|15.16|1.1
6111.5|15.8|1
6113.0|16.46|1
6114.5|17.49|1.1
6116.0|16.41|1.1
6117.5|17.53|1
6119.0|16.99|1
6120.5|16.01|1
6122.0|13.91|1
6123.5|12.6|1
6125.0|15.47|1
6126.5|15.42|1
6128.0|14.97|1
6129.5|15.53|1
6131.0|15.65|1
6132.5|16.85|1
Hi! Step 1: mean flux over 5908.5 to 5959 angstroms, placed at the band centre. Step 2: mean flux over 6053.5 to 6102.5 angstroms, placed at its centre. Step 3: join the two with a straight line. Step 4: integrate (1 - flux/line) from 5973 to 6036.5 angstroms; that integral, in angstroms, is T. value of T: 1.2 angstroms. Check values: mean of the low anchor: 16.2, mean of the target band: 15.7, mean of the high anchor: 15.8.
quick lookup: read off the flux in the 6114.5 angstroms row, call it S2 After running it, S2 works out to 17.49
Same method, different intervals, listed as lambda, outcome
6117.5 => 17.53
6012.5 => 14.38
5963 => 15.01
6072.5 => 16.63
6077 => 15.68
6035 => 16.31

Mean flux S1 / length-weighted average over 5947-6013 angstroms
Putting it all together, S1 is 15.7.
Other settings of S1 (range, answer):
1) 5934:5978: 15.7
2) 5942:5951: 15.3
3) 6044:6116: 15.9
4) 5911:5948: 16.4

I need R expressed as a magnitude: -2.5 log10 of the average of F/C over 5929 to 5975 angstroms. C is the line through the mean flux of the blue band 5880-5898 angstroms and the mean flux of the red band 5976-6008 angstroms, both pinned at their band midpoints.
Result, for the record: -0.11 mag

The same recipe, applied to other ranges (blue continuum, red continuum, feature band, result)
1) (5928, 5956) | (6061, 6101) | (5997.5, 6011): 0.035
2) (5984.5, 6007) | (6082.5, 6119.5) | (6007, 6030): 0.039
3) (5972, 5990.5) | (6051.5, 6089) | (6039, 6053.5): -0.067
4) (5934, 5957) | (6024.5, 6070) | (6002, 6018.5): 0.045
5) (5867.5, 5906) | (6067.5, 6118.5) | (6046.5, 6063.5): 0.017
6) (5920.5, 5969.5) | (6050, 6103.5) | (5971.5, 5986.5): 0.067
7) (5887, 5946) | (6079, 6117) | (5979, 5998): -0.037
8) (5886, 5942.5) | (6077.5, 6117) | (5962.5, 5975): -0.036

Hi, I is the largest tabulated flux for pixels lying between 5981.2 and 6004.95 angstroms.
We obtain 17.91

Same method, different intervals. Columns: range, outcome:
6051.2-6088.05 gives 17.45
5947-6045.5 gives 19.09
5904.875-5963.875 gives 17.92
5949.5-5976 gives 17.5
